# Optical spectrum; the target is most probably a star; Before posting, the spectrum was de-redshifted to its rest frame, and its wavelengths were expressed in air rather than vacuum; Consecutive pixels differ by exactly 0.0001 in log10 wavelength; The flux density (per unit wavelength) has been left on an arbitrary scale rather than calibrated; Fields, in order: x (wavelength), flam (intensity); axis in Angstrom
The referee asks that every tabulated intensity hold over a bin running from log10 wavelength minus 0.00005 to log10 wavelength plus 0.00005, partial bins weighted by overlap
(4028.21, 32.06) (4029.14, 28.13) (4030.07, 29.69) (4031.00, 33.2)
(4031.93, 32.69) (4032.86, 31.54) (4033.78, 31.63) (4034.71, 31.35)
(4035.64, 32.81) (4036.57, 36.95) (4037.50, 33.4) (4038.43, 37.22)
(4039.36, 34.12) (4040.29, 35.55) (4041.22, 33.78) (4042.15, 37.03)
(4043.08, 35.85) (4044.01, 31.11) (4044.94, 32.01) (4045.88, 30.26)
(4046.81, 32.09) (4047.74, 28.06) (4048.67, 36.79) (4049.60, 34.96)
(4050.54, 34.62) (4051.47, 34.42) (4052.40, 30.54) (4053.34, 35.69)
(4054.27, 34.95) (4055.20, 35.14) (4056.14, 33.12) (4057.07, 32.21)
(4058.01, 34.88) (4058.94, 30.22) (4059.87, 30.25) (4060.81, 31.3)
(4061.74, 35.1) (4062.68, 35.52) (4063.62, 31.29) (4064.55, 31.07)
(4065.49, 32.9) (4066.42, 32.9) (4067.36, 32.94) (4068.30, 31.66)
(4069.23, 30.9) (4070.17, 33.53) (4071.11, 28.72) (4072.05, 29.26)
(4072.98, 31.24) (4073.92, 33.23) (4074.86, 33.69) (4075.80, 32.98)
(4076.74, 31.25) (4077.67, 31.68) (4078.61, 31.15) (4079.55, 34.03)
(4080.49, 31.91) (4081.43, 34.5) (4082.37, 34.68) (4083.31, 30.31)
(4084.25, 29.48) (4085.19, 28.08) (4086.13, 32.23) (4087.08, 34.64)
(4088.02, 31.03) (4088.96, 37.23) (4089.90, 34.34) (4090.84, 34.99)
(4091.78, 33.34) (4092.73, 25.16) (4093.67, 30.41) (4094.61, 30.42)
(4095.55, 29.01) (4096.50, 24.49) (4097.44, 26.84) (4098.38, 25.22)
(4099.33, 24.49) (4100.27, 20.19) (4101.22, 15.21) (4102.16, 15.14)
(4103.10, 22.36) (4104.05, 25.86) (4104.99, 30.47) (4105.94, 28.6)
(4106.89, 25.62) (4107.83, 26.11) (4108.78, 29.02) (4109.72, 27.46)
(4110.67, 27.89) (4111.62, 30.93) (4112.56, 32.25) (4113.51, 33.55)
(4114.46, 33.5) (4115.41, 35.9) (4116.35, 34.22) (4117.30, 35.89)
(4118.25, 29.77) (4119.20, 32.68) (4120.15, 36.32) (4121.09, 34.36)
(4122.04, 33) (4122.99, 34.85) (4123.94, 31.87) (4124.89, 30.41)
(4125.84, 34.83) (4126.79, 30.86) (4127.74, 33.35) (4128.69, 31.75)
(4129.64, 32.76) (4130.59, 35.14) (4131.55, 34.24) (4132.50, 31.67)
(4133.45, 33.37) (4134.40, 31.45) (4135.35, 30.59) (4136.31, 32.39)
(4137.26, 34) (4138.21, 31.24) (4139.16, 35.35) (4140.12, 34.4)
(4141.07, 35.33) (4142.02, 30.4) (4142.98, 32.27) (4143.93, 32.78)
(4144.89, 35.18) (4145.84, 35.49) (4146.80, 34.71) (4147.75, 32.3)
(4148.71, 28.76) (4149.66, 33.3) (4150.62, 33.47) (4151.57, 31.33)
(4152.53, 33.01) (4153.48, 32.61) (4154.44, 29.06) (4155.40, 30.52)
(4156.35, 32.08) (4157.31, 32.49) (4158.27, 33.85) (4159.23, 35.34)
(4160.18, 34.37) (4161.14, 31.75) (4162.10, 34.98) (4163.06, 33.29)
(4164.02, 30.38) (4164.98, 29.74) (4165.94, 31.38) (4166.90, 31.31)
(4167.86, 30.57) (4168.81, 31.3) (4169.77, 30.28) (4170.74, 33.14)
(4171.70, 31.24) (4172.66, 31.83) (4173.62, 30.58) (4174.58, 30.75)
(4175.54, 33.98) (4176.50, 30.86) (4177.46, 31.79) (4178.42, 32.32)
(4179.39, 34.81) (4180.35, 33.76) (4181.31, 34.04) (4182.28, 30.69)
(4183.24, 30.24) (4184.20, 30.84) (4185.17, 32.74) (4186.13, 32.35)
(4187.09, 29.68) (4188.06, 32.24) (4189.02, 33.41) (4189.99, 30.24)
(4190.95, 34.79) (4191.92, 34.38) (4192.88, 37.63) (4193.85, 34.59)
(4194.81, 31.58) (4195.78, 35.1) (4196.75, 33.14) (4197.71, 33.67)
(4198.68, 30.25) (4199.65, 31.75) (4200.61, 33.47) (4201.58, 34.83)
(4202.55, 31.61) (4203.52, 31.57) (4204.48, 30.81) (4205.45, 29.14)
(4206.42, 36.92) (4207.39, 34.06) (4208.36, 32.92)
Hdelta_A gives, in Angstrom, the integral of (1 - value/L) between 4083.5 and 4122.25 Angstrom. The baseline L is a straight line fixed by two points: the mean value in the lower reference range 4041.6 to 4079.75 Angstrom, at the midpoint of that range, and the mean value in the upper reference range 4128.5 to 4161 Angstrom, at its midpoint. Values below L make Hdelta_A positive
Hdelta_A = 3.9 Angstrom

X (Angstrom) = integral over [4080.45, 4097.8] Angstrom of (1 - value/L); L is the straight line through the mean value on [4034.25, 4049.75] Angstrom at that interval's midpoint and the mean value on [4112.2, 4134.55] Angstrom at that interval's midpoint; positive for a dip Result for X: 1.2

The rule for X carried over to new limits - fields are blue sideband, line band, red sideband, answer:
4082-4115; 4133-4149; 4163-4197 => -1.32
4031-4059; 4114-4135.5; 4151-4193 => -0.33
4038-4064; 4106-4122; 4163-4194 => 0.61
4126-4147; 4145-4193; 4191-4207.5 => 1.26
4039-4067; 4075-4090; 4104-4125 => -0.03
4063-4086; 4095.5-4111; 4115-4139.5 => 3.69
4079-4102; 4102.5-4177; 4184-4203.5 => -2.08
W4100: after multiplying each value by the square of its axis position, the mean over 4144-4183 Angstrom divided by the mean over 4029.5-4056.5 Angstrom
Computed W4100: 1.0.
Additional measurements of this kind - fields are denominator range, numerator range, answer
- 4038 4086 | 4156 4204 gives 1.05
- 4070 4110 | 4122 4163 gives 1.15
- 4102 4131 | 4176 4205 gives 1.09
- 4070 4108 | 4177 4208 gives 1.17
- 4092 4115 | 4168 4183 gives 1.24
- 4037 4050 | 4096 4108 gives 0.73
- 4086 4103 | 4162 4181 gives 1.19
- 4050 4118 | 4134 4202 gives 1.10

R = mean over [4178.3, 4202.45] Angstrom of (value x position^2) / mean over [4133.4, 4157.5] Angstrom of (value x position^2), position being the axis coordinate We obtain 1.0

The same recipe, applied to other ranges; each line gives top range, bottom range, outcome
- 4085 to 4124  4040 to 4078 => 0.92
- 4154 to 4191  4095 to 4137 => 1.10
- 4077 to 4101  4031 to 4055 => 0.92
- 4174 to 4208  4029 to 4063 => 1.06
